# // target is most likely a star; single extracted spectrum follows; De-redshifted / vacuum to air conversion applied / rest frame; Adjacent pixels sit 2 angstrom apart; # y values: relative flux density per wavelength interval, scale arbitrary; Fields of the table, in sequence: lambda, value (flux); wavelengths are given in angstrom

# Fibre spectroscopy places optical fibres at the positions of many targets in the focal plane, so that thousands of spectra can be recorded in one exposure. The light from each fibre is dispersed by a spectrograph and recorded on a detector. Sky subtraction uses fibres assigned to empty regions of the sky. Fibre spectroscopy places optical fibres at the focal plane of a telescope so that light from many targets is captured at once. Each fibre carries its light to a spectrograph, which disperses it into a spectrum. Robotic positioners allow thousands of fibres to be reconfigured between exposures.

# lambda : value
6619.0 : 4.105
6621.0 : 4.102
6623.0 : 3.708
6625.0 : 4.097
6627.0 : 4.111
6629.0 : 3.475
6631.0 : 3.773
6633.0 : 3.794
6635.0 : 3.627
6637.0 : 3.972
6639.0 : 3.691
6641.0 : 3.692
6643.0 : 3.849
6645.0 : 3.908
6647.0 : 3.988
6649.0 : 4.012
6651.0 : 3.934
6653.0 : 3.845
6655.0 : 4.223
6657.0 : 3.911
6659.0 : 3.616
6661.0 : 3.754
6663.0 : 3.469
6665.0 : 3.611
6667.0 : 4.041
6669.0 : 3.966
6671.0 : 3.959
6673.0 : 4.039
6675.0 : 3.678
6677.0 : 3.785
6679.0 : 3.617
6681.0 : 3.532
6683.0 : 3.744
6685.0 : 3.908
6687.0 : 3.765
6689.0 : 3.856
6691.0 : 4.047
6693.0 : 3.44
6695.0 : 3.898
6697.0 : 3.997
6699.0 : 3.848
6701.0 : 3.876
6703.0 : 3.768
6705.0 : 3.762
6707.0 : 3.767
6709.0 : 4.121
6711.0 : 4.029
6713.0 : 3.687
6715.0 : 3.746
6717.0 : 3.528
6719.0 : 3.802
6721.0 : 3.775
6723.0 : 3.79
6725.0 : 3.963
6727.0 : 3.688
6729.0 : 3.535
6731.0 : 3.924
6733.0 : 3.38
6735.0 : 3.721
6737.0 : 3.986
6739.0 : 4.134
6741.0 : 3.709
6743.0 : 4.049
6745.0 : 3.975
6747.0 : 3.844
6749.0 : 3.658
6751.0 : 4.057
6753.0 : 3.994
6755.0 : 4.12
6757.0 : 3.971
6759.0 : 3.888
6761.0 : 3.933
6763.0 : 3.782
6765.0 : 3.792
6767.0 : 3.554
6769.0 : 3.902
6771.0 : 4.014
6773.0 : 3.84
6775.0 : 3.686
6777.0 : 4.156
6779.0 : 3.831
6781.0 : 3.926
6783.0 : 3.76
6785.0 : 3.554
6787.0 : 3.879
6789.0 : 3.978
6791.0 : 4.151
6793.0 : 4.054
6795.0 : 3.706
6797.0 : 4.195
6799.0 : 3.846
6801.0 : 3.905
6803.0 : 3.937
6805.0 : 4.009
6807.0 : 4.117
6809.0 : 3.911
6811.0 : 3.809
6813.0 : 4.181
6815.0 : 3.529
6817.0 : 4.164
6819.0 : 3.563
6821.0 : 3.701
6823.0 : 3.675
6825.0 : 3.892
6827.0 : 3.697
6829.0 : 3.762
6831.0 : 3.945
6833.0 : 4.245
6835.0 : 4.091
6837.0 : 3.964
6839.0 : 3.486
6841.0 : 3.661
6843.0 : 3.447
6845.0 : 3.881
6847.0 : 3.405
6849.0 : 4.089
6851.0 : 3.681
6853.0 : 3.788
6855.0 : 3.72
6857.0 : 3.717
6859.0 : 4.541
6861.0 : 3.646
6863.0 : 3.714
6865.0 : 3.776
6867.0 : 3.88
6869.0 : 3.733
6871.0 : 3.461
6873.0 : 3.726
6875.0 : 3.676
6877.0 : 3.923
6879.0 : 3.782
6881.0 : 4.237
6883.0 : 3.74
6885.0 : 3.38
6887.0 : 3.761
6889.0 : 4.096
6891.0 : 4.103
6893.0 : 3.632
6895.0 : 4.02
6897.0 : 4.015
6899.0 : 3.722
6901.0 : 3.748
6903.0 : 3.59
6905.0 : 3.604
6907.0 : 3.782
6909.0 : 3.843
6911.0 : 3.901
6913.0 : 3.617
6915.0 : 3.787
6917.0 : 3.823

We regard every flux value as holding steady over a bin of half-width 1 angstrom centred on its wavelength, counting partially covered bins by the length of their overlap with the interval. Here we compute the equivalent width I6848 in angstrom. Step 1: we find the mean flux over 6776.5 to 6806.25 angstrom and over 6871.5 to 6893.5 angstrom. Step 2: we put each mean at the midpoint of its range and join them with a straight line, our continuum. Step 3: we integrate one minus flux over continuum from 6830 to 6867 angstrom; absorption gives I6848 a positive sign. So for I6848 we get 0.3 angstrom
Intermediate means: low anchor 3.92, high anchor 3.82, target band 3.82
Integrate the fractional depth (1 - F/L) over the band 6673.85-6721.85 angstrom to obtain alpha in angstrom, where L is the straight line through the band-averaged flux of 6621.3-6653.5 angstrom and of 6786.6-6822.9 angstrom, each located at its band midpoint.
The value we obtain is 1.0 angstrom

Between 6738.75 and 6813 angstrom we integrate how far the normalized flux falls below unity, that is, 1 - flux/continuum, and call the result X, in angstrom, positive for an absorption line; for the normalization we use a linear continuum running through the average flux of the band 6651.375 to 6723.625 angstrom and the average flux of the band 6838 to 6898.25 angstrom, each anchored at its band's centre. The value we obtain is -2.1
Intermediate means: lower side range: 3.81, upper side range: 3.79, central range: 3.91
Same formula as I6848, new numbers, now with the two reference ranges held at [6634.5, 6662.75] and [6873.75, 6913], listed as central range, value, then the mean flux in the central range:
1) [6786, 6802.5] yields -0.6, 3.96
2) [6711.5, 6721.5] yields 0.3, 3.72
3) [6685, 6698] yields 0.0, 3.84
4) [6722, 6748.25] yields 0.1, 3.82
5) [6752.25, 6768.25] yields -0.2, 3.88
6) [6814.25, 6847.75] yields 0.4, 3.78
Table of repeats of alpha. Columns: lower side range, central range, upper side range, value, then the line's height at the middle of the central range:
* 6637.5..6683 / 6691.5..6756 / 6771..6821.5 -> 0.5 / 3.86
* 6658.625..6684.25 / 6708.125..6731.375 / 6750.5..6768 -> 0.2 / 3.83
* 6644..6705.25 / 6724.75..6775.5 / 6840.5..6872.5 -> -0.6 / 3.8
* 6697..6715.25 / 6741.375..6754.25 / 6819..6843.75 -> -0.3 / 3.84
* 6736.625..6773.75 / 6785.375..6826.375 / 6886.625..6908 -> -0.3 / 3.88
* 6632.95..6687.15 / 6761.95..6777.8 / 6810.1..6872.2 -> -0.1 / 3.81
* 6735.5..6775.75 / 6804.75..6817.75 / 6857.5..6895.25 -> -0.3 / 3.86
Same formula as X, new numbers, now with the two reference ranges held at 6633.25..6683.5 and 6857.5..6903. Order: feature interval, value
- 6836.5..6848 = 0.6 angstrom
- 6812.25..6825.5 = 0.1 angstrom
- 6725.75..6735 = 0.4 angstrom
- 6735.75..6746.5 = -0.4 angstrom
